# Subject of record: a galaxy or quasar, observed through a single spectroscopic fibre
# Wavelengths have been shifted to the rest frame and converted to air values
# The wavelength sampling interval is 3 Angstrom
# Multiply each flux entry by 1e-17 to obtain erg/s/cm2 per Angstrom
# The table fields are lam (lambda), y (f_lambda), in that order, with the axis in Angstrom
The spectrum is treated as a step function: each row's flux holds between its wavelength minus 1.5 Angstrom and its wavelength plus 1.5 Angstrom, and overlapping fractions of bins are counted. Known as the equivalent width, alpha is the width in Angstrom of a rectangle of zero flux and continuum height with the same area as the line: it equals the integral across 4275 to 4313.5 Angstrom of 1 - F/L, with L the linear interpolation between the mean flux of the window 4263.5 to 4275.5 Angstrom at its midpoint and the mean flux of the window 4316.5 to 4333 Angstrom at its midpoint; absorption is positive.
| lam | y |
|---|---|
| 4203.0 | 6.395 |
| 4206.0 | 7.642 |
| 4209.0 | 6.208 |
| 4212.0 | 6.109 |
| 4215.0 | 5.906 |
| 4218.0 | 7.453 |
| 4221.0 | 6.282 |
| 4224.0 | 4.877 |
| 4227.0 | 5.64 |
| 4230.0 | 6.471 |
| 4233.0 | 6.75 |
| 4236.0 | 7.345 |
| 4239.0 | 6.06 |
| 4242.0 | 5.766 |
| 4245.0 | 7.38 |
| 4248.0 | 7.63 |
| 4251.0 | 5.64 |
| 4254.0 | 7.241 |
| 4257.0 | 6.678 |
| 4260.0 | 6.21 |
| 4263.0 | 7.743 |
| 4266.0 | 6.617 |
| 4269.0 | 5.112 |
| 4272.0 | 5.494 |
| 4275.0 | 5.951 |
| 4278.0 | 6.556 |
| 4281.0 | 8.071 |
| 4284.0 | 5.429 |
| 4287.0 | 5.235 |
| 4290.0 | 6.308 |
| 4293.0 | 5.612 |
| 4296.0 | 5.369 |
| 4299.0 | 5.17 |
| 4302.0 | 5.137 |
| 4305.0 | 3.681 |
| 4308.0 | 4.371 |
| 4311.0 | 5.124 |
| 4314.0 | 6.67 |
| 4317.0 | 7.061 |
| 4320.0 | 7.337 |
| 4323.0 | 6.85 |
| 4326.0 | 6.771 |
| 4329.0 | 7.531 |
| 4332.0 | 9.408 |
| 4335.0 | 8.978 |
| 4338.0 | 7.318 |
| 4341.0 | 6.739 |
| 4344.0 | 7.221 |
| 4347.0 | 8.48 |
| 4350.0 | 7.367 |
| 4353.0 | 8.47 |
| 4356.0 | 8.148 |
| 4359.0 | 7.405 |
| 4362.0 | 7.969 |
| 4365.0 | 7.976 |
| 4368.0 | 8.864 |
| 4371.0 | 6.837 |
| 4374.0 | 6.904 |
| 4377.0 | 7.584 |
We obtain 6.0 Angstrom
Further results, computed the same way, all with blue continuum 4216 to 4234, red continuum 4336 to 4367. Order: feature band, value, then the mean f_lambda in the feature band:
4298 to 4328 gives 5.9 Angstrom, 5.86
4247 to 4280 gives 1.1 Angstrom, 6.45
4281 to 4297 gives 2.7 Angstrom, 5.83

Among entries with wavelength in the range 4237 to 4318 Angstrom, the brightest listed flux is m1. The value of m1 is 8.071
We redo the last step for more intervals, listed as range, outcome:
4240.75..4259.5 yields 7.63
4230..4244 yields 7.345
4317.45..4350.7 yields 9.408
